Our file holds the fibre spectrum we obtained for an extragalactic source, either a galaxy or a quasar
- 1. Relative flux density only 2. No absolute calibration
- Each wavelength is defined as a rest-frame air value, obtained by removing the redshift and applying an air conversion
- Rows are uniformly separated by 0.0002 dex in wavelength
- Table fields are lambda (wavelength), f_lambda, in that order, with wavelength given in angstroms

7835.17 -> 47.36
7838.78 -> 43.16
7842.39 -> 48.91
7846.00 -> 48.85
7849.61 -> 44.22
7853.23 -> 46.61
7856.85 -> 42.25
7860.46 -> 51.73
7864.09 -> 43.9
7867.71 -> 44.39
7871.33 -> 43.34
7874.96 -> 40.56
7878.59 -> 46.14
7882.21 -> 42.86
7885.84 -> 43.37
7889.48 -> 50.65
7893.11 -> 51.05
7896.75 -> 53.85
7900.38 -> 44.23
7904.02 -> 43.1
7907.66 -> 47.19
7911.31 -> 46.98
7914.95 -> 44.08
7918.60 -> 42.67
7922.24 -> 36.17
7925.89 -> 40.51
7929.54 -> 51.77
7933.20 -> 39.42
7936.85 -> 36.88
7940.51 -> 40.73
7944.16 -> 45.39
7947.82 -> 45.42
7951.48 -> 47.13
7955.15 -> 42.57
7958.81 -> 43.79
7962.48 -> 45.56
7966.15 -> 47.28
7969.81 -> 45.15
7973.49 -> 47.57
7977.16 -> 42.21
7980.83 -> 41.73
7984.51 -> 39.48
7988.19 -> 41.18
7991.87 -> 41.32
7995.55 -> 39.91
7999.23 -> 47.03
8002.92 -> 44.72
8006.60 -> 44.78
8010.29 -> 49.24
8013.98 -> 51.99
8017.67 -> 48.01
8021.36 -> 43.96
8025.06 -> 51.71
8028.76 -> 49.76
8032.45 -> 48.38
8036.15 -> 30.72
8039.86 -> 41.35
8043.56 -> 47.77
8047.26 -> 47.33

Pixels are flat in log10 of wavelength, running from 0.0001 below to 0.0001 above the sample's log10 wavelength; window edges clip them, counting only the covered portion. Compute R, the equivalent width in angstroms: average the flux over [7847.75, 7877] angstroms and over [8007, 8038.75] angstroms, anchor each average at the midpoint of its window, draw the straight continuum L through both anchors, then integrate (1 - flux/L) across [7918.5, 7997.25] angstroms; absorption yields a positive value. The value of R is 4.9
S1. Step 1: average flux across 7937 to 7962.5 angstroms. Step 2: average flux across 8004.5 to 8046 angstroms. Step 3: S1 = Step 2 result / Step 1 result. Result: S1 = 1.1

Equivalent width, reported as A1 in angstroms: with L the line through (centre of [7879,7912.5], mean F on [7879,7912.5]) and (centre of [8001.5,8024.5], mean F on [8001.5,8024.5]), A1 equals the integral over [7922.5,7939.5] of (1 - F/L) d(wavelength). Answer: 2.02 angstroms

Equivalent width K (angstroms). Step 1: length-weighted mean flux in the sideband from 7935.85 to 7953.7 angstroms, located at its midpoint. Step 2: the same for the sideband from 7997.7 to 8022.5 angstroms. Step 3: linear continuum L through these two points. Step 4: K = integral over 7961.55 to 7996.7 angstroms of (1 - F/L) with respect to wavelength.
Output 1.71 angstroms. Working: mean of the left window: 43.4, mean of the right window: 47.2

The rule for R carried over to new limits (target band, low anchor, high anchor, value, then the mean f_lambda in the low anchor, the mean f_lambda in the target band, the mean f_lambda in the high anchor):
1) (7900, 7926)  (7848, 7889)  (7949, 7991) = 0.7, 44.7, 43.2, 43.9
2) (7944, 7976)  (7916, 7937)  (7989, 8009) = -2.2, 41.7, 45.5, 43.6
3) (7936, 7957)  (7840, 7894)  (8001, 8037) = 1.4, 45.8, 43.3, 46.8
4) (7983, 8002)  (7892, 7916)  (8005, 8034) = 2.5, 47.2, 42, 48.5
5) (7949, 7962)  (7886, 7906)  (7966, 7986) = 0.1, 48.1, 44.6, 43.7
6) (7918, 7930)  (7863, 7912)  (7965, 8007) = 0.8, 45.8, 41.8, 43.4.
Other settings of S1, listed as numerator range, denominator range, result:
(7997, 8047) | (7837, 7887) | 1.02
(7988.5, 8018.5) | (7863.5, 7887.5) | 1.05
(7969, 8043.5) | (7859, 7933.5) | 0.99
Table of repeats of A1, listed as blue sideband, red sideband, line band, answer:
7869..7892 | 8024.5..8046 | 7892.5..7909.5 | -1.1 angstroms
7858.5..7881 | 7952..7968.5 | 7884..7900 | -1.5 angstroms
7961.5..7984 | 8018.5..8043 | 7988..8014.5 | -0.2 angstroms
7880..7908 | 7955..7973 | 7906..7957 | 3.0 angstroms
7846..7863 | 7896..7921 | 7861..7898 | -0.1 angstroms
